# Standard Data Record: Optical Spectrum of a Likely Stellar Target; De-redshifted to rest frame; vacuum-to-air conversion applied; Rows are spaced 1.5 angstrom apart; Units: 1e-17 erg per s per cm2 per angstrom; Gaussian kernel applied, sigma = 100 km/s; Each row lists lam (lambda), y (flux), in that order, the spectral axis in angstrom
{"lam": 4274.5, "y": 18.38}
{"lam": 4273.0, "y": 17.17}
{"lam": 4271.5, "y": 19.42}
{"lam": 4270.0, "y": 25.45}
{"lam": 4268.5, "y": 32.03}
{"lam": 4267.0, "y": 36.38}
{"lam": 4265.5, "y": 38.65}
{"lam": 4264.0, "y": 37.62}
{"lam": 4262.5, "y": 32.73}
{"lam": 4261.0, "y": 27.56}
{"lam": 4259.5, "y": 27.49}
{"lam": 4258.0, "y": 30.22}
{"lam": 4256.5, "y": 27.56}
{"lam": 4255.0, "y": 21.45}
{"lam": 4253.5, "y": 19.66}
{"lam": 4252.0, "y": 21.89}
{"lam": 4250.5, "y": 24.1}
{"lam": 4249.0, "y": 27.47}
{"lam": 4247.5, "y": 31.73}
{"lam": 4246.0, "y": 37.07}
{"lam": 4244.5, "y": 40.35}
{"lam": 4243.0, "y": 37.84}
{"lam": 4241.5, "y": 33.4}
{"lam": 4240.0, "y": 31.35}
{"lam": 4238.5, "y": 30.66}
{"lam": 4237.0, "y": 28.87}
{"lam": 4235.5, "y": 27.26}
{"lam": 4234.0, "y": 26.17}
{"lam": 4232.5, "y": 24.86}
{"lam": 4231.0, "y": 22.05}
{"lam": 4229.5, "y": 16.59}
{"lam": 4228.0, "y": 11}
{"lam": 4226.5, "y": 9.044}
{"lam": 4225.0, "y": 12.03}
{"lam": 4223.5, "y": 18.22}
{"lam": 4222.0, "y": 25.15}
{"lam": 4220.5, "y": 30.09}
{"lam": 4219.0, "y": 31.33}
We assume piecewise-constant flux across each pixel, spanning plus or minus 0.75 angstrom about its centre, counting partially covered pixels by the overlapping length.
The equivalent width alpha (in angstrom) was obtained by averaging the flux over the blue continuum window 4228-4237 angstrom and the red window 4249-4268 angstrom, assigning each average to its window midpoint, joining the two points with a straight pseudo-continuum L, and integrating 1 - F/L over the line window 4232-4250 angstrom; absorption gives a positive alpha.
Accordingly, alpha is -4.8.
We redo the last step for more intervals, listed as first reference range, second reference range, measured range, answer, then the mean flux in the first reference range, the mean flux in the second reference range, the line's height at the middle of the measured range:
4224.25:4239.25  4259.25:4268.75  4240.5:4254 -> -2.0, 20.9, 33.6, 27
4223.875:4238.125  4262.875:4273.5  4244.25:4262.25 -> -1.5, 20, 29.9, 25.9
